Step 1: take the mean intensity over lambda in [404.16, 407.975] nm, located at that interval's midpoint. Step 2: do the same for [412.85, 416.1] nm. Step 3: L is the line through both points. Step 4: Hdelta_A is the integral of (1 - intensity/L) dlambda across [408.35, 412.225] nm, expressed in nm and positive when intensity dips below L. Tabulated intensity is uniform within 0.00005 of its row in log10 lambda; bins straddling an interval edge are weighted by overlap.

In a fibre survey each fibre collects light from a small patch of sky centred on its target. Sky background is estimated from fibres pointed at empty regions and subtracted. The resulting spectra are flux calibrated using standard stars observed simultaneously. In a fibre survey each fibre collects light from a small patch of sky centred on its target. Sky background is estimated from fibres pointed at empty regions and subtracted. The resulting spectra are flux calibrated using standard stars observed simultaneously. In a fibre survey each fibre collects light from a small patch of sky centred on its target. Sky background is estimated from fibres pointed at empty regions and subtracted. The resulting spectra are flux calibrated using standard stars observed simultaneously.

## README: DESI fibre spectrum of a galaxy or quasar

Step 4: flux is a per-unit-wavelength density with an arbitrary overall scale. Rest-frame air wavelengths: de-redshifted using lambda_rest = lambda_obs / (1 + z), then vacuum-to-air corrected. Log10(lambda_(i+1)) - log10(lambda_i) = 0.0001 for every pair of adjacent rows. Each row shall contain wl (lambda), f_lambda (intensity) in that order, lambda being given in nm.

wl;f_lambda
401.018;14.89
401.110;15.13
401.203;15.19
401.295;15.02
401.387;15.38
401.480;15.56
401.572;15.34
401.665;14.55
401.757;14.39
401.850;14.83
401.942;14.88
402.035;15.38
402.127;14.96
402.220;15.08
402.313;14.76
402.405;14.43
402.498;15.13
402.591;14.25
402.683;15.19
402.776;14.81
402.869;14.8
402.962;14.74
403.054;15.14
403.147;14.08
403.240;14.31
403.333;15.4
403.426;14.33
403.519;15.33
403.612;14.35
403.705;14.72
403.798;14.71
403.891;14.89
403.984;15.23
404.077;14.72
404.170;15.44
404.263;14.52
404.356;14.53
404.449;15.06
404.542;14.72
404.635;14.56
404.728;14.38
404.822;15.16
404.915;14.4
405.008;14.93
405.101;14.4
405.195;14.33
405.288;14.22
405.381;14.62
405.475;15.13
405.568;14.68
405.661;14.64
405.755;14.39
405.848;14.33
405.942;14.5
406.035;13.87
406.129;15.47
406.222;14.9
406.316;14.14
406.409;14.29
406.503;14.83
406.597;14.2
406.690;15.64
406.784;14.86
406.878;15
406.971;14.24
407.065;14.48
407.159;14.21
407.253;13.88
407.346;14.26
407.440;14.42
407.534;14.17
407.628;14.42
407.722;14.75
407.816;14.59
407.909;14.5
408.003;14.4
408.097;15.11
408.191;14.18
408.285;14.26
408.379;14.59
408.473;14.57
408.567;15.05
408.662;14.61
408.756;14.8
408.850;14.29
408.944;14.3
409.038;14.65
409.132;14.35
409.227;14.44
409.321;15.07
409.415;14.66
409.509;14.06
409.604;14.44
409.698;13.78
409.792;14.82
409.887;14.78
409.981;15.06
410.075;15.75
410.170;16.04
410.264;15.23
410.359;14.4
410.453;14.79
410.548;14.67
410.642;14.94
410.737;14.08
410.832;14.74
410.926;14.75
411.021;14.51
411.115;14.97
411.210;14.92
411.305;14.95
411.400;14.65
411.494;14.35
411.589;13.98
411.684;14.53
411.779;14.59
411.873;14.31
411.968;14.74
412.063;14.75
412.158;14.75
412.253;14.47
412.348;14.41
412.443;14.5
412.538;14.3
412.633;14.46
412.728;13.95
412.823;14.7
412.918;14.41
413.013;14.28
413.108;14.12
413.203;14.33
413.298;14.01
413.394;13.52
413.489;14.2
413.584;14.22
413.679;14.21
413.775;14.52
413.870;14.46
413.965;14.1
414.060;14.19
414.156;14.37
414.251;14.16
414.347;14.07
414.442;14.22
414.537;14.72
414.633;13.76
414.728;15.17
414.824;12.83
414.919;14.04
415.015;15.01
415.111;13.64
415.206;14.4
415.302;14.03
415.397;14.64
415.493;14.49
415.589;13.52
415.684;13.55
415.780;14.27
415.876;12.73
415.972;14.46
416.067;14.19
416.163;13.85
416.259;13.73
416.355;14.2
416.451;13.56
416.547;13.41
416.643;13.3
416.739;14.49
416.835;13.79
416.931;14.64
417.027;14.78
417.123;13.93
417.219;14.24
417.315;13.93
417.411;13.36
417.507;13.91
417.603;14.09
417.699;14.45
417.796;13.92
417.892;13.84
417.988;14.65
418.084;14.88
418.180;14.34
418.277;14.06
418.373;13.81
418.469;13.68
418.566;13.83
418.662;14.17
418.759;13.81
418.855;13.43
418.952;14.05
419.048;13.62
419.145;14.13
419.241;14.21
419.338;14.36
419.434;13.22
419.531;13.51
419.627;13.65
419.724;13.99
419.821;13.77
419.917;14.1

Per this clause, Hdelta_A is -0.08 nm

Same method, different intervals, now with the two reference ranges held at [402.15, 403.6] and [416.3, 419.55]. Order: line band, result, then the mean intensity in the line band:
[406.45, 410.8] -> -0.045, 14.6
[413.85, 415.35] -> -0.003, 14.2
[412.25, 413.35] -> -0.005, 14.3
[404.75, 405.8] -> 0.002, 14.6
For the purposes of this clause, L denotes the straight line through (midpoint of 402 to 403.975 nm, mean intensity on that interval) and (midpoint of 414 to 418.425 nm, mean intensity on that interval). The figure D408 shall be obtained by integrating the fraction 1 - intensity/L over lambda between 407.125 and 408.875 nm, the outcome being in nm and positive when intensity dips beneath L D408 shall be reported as 0.01 nm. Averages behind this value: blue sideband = 14.8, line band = 14.5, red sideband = 14.1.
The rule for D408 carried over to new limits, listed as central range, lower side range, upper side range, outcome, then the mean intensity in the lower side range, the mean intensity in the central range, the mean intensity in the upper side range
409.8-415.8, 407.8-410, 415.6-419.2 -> -0.06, 14.6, 14.4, 14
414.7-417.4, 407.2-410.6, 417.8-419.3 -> 0.03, 14.6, 14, 14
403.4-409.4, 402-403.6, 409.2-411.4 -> 0.08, 14.8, 14.6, 14.8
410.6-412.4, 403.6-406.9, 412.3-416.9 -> -0.04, 14.7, 14.6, 14.1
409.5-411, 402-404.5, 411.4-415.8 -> -0.03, 14.8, 14.8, 14.3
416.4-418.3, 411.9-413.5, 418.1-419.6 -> -0.01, 14.3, 14.1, 13.9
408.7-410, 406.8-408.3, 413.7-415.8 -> -0.01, 14.4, 14.5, 14.2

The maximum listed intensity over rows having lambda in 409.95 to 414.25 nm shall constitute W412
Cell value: 16.04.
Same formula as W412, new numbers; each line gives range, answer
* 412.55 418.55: 15.17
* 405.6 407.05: 15.64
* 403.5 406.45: 15.47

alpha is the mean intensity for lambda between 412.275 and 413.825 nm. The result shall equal 14.3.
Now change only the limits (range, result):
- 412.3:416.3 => 14.2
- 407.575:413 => 14.6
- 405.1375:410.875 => 14.6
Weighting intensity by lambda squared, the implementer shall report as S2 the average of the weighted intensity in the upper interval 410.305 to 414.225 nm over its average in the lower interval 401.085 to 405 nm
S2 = 1.0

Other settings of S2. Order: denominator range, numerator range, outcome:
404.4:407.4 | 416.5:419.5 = 1.02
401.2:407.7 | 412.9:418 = 1.01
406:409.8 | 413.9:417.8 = 1.01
